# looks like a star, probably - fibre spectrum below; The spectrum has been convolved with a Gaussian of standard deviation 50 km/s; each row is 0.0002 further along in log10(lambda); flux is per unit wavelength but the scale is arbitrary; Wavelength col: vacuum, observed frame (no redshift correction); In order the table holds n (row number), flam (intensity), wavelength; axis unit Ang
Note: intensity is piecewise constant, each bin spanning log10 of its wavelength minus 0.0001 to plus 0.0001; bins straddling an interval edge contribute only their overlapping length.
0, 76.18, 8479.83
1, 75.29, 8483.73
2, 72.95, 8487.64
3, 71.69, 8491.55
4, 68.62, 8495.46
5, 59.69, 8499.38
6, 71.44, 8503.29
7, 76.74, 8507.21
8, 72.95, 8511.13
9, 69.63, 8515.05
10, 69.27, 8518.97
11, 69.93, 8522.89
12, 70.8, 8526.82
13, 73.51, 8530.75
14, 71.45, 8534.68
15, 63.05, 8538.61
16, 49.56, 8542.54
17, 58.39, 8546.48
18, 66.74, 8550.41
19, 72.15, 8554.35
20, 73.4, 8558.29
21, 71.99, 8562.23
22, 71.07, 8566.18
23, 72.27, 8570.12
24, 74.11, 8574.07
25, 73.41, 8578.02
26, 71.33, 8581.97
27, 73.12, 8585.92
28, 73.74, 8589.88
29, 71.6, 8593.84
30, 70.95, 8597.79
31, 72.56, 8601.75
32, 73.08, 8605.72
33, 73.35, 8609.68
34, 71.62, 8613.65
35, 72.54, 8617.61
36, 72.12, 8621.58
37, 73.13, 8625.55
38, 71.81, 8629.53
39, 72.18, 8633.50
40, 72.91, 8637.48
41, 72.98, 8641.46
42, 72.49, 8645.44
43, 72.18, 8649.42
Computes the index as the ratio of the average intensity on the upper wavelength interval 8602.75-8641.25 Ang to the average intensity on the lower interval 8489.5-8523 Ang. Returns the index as 1.04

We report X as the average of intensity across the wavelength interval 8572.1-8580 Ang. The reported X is 73.8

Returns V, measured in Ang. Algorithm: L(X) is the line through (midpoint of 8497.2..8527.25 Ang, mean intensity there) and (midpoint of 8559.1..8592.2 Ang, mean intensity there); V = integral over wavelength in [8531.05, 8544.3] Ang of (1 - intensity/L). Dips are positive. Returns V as 1.49 Ang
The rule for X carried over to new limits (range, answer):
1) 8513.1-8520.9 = 69.5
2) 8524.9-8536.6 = 71.9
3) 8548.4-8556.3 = 69.4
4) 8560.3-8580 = 72.6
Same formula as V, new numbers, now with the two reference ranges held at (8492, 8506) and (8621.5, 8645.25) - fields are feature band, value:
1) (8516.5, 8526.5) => -0.19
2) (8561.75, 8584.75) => -0.67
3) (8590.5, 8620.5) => -0.33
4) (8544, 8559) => 0.65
